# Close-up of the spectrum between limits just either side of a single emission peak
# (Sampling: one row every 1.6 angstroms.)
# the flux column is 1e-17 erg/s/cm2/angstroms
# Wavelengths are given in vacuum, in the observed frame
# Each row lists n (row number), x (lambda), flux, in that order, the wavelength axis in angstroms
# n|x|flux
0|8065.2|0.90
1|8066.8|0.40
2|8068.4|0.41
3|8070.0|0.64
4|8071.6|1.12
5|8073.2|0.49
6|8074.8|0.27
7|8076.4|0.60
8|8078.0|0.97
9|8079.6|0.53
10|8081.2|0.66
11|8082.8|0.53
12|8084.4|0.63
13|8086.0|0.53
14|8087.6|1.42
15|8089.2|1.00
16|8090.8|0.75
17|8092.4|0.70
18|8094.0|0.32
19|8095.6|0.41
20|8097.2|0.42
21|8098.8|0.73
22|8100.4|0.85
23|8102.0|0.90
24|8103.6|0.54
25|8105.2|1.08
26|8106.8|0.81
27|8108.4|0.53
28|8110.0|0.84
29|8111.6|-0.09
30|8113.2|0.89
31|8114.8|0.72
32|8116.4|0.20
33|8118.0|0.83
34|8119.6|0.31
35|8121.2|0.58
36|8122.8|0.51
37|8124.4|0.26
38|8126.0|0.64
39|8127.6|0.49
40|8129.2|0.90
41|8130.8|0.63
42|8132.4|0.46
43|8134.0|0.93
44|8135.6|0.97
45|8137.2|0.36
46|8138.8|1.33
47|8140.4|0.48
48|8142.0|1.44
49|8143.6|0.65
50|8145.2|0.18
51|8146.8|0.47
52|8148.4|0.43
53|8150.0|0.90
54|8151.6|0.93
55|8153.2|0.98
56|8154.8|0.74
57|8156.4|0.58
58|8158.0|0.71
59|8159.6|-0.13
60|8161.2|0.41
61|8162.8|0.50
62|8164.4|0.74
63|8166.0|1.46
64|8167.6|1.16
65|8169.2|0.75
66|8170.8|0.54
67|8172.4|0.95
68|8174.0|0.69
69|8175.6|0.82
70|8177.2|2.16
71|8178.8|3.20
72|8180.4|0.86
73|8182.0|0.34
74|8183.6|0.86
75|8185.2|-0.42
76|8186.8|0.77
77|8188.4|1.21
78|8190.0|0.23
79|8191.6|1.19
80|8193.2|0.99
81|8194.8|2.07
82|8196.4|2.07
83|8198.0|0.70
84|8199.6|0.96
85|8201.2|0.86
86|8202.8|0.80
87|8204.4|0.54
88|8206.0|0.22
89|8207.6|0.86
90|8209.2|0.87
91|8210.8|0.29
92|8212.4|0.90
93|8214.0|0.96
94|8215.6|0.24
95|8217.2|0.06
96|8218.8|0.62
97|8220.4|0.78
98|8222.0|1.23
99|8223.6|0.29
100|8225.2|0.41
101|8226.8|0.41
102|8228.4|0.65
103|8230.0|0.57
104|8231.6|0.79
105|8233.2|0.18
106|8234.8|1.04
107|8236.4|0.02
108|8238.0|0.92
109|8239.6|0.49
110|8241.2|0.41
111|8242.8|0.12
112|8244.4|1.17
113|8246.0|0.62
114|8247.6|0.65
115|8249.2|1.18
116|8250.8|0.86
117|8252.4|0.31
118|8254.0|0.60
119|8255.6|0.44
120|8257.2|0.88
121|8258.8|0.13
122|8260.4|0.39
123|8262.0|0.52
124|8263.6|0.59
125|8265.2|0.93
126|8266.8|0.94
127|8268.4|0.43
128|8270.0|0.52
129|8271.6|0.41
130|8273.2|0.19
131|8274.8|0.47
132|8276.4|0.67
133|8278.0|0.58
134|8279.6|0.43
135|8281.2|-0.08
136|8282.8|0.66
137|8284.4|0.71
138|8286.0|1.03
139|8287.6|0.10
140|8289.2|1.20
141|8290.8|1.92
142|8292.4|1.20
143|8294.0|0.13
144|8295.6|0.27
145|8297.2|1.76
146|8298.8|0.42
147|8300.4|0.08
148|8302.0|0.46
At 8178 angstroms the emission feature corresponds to [S II] 6716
